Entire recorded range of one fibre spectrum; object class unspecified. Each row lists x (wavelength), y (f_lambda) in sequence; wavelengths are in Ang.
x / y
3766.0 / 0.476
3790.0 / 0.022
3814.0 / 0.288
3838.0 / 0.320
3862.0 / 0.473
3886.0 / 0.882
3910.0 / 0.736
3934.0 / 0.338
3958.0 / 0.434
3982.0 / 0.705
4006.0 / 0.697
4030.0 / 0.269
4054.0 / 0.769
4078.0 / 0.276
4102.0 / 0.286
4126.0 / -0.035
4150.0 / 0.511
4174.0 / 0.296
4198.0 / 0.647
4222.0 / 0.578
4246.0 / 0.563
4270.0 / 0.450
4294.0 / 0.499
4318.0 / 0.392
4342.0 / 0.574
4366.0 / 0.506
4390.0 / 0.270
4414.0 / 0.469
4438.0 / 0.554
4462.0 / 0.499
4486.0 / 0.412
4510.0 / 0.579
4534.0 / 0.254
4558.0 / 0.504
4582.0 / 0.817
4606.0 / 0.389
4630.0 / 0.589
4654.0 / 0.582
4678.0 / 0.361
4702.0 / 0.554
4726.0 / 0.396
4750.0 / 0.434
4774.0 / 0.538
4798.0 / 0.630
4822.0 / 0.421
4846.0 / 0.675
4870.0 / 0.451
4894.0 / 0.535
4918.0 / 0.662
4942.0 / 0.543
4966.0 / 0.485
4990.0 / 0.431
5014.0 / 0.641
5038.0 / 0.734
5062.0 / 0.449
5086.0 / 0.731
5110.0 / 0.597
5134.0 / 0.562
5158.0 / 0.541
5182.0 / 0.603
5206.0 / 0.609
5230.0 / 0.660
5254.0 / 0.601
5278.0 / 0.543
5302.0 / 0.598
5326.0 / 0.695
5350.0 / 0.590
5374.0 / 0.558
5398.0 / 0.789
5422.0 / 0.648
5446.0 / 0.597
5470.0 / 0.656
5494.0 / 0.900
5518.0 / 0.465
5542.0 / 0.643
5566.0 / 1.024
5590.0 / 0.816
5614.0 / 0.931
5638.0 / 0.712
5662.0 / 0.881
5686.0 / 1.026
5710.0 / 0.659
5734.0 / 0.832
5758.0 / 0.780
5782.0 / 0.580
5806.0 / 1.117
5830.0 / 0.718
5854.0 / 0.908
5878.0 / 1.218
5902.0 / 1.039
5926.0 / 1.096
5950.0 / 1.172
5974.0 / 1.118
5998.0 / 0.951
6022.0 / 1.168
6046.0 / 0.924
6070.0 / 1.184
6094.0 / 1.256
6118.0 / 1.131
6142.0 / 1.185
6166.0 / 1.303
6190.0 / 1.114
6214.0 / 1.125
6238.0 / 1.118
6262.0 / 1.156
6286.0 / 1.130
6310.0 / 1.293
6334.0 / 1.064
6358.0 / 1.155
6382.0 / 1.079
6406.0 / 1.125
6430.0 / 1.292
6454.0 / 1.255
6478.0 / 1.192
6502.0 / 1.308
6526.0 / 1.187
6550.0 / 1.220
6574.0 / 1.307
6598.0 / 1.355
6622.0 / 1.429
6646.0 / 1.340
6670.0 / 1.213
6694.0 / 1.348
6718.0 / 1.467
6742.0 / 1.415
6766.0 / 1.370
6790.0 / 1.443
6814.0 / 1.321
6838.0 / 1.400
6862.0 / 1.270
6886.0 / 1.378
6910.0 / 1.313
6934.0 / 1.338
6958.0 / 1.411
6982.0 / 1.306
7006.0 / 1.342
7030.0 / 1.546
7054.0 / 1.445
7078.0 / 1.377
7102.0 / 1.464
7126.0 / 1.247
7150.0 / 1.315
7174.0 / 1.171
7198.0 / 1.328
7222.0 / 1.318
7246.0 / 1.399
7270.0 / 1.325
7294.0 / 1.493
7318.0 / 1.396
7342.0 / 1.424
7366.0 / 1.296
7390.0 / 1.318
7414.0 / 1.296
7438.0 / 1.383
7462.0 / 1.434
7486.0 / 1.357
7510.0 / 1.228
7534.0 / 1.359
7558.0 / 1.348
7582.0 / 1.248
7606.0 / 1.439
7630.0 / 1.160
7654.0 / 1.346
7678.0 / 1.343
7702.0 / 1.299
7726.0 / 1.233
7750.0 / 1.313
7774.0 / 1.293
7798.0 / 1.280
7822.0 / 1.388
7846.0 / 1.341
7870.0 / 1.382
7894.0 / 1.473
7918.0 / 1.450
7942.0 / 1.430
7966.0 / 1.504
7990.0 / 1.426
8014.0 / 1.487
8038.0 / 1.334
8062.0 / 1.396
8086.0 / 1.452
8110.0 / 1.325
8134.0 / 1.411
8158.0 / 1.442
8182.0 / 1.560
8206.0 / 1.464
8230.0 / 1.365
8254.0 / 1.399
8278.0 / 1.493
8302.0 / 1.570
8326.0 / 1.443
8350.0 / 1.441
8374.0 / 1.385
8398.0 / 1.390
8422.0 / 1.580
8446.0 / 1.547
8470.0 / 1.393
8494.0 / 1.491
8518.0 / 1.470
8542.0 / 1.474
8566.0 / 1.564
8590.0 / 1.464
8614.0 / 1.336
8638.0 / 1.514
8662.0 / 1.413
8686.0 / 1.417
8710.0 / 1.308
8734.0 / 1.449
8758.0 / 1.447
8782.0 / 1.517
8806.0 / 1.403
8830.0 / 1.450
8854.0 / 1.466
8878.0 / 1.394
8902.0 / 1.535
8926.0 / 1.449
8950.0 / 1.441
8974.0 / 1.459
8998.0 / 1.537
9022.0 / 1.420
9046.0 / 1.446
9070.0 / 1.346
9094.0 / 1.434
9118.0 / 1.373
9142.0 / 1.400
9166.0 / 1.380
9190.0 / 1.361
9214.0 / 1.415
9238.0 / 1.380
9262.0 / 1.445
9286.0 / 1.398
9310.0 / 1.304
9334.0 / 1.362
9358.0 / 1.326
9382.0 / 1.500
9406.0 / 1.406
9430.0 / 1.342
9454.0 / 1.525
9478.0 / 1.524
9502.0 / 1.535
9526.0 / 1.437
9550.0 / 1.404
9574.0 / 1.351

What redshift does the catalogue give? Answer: 0.47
